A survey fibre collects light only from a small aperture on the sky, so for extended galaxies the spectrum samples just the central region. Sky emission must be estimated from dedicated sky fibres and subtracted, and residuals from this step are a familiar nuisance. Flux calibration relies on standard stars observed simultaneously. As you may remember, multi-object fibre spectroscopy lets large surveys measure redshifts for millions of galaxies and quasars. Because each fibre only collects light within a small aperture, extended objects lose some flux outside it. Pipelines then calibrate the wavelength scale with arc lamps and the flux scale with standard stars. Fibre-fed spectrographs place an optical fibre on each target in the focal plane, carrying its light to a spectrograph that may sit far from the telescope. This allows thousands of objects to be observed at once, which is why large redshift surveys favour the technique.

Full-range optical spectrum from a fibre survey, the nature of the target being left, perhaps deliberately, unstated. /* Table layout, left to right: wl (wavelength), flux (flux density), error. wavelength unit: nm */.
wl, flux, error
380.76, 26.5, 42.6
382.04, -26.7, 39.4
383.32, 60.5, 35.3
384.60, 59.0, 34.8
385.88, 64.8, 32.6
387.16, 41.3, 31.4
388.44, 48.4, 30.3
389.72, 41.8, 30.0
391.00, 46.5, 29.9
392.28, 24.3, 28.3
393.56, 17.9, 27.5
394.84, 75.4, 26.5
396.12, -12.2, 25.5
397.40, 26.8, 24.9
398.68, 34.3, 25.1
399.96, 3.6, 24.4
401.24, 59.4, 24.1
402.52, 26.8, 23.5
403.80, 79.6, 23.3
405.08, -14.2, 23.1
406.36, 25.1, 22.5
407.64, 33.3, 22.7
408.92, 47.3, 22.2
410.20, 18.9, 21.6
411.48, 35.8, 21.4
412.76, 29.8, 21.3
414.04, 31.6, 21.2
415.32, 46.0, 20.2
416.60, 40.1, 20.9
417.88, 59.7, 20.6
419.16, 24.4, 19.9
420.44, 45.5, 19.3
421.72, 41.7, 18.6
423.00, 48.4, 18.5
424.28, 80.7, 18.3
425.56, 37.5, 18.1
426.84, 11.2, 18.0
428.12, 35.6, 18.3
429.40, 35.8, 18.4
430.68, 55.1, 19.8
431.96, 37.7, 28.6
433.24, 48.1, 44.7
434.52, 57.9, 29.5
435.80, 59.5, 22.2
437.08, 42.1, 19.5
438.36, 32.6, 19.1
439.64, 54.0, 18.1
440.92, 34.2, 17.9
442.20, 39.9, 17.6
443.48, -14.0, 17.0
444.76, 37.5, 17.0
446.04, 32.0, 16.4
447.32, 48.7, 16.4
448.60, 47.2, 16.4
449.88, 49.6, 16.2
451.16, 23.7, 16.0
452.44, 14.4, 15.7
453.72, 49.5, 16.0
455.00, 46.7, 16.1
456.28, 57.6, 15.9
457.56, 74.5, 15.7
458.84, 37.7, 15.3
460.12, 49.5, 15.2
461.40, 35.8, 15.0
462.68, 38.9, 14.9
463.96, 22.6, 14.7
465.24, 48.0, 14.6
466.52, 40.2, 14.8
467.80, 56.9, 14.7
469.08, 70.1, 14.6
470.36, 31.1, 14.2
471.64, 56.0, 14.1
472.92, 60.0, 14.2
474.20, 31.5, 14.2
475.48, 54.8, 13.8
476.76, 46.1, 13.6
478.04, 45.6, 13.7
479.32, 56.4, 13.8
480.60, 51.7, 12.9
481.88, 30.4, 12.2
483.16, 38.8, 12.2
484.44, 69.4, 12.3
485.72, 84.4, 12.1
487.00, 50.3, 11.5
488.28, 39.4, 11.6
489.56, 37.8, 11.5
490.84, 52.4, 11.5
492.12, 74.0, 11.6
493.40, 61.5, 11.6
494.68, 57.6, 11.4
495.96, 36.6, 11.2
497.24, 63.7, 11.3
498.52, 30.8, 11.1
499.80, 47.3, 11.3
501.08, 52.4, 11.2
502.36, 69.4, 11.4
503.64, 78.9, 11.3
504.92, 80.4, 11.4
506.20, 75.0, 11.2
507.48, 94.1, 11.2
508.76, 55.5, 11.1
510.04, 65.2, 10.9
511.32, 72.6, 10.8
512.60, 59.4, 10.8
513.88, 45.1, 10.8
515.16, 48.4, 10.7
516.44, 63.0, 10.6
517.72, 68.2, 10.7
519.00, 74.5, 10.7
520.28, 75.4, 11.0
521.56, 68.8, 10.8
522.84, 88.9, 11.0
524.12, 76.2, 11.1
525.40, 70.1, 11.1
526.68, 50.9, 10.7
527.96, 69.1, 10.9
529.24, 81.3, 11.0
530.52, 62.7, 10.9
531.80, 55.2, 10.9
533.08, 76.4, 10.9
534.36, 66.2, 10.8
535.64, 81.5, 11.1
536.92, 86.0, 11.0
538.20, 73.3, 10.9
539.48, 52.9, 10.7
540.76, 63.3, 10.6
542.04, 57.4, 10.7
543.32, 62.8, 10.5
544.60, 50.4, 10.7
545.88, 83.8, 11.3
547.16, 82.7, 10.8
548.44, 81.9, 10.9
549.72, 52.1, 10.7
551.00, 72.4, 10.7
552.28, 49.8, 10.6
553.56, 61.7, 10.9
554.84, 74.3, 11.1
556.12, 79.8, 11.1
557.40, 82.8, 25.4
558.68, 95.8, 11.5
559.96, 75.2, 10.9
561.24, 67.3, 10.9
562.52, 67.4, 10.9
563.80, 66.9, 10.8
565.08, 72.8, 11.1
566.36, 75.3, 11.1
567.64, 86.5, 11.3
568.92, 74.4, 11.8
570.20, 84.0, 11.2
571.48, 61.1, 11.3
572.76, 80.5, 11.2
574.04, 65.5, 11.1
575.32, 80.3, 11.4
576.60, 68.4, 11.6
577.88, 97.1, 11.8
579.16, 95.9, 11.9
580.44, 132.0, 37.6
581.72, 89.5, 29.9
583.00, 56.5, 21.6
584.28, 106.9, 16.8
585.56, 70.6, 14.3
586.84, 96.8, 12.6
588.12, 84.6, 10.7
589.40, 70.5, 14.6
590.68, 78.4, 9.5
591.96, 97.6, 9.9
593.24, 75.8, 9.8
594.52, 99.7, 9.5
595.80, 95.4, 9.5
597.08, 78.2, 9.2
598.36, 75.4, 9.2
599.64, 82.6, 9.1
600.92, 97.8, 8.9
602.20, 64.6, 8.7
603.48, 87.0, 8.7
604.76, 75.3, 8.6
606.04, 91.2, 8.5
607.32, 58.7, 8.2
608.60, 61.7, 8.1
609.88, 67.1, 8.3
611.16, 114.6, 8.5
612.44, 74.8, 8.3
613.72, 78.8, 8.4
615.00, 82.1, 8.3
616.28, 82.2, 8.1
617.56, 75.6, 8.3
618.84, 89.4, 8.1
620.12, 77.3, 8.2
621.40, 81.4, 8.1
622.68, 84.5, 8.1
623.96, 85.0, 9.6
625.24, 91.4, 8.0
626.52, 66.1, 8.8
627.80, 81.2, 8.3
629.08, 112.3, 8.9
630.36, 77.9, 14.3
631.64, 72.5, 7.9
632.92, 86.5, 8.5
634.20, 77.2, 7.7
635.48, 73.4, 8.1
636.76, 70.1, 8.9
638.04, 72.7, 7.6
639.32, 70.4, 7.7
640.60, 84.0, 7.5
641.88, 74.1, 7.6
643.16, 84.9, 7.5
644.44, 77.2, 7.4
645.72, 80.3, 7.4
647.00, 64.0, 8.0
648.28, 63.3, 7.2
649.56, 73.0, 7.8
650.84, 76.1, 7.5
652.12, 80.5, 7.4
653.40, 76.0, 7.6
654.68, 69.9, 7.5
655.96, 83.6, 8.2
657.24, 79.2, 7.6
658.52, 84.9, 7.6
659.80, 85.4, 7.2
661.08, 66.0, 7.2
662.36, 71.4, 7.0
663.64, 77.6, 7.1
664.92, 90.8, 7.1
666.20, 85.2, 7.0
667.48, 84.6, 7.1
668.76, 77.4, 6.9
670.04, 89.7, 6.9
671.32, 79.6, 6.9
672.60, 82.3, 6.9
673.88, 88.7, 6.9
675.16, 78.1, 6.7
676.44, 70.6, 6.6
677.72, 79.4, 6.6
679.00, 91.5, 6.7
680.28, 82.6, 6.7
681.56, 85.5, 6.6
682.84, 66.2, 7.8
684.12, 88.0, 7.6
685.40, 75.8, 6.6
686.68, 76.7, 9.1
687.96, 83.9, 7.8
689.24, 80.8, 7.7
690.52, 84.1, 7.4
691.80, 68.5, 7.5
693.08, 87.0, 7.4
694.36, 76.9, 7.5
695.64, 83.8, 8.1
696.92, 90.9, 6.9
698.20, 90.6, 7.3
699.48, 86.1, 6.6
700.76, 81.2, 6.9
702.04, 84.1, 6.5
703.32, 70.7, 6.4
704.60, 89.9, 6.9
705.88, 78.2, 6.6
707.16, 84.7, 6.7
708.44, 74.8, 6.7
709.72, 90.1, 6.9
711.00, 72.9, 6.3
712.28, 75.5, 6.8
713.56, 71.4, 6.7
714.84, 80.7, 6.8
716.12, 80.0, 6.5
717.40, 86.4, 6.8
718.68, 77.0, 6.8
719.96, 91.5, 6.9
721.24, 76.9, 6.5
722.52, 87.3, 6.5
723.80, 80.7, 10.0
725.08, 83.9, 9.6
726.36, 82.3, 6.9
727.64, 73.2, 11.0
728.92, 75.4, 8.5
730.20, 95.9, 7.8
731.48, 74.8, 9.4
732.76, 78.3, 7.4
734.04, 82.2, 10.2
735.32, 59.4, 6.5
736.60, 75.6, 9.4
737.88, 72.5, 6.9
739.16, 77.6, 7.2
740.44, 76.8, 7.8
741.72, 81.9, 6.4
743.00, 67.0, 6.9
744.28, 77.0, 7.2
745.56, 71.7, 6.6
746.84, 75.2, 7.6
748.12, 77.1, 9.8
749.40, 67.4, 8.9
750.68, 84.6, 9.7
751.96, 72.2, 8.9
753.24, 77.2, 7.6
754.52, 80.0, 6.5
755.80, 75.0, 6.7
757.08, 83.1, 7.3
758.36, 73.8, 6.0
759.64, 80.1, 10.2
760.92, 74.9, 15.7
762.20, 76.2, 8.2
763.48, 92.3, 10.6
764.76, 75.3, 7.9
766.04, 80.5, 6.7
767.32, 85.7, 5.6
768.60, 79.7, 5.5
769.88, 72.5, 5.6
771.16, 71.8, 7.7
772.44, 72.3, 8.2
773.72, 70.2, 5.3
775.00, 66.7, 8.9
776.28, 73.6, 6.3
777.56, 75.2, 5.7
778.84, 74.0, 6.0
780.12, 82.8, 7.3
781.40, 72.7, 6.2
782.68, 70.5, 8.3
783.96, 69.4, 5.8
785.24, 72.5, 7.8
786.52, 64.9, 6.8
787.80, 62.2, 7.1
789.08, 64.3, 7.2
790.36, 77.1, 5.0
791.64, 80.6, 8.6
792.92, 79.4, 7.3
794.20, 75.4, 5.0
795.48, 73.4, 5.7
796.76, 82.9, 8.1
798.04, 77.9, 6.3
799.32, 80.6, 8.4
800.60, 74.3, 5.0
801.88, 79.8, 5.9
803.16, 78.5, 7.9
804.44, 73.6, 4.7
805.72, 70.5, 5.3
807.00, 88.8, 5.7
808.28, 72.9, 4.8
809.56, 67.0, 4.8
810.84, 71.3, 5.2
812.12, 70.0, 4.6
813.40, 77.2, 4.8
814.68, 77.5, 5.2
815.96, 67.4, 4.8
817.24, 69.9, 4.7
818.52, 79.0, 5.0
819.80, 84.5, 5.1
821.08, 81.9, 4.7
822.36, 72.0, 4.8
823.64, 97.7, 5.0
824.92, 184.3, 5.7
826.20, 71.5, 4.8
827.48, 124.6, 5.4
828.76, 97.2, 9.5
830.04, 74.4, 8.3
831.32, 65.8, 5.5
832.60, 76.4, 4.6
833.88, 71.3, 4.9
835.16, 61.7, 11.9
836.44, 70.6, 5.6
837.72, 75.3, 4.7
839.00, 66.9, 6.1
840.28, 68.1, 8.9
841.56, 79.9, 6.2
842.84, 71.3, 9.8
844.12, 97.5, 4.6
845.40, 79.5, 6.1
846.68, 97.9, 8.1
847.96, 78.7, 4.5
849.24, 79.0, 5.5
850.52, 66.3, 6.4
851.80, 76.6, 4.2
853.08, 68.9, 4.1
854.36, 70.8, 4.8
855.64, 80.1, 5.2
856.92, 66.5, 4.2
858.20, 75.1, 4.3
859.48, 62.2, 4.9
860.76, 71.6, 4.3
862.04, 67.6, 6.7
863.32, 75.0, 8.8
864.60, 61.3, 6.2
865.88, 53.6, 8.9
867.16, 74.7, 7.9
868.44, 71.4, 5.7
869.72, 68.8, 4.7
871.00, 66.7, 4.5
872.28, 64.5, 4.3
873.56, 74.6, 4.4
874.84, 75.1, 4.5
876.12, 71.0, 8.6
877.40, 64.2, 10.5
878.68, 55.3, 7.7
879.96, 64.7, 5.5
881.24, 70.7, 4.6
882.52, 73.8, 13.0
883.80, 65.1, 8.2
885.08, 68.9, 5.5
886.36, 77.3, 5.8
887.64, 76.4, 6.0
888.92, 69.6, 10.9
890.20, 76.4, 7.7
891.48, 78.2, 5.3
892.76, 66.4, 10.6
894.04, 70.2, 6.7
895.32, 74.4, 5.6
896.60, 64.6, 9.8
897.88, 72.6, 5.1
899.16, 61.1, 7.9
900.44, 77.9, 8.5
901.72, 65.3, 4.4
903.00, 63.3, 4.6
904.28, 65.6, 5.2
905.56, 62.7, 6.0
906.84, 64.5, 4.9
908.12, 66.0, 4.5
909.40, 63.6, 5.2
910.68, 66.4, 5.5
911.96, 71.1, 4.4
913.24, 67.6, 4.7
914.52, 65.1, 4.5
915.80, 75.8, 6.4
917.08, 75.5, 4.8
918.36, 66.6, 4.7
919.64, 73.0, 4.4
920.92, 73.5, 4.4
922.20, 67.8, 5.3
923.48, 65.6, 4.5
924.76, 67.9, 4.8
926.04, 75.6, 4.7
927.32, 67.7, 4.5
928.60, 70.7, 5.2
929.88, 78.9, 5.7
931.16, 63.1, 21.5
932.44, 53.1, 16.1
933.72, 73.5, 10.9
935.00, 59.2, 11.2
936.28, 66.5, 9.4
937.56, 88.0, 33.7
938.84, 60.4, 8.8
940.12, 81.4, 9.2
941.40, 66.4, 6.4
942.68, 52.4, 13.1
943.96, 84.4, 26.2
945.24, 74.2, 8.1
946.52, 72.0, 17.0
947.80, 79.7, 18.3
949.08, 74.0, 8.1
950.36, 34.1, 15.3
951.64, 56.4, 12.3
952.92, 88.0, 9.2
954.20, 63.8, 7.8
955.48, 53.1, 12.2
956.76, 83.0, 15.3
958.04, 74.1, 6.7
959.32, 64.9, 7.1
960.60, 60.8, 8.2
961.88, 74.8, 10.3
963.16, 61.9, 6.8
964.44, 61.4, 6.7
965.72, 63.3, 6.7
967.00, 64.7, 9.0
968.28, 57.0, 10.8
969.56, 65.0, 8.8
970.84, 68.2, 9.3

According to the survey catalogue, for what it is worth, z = 0.257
